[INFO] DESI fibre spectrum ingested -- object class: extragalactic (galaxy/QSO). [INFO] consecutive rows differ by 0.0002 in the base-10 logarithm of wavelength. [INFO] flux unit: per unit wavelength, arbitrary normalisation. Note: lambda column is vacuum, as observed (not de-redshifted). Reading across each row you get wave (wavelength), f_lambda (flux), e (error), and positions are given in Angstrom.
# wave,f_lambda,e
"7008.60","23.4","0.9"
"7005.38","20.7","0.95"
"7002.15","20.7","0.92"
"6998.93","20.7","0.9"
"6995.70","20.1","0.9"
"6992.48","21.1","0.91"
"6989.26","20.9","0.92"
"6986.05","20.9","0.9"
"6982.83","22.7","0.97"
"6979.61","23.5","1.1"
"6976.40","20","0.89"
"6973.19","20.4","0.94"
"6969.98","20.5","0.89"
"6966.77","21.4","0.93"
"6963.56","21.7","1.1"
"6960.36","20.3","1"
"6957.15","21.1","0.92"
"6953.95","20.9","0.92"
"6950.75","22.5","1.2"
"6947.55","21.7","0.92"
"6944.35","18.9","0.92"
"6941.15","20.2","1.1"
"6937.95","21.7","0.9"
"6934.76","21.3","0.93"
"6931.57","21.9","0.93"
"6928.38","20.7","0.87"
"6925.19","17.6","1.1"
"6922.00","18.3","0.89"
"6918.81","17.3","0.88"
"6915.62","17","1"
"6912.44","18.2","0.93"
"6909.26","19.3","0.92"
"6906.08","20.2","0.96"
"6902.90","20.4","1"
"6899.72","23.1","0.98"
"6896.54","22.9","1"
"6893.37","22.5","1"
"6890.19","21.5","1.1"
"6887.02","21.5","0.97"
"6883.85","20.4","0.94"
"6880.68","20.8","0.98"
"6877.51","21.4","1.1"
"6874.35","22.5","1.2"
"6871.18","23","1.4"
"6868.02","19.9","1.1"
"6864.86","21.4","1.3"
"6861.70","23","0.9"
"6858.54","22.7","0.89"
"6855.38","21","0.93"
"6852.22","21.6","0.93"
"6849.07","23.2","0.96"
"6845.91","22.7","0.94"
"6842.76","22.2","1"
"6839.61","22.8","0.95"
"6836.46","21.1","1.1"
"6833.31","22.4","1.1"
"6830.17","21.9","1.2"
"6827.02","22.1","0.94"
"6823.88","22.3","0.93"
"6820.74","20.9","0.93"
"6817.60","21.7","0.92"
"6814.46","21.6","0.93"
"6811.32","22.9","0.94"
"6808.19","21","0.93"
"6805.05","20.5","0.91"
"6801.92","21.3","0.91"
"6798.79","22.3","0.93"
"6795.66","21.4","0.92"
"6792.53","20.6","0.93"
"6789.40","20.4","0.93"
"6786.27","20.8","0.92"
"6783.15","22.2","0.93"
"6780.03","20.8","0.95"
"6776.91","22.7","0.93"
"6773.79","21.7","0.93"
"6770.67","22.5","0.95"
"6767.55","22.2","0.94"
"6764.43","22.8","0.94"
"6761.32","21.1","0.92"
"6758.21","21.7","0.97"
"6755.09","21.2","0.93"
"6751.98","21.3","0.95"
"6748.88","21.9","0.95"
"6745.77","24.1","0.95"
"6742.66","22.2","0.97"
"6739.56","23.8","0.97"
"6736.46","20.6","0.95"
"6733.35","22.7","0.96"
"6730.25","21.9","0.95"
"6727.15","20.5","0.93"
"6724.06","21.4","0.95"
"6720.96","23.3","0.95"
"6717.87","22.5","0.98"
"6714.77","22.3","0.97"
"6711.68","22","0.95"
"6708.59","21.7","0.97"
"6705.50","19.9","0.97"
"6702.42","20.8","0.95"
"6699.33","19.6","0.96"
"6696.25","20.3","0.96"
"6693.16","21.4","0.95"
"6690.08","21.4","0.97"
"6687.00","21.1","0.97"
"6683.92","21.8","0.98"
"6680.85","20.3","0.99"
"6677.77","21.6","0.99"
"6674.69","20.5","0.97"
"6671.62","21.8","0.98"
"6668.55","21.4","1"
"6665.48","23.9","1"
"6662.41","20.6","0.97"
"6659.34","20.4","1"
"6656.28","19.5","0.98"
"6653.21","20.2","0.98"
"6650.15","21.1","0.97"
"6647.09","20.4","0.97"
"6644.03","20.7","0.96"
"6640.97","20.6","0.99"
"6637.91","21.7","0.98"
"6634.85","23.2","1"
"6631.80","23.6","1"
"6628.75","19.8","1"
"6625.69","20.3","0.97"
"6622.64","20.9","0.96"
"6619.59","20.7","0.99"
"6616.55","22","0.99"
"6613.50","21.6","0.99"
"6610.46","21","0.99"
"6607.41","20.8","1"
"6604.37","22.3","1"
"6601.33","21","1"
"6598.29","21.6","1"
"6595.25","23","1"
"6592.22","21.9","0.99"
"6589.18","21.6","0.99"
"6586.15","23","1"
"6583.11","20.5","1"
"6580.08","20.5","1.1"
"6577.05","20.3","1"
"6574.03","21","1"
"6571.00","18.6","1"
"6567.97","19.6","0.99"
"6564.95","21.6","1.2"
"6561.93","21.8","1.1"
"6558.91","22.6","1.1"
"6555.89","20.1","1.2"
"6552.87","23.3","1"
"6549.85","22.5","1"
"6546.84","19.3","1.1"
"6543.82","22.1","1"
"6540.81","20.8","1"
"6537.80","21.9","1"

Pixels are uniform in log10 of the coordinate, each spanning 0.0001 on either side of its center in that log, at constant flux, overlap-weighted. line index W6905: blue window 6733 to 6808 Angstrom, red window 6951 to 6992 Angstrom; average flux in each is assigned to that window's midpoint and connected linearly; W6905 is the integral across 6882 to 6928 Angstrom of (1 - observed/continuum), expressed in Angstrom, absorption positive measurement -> 3.0 Angstrom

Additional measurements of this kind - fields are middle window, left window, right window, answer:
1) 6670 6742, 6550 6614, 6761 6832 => 0.2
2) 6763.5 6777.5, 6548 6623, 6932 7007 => -0.7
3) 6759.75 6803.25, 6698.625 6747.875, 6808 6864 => 0.7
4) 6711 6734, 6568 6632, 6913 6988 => -1.2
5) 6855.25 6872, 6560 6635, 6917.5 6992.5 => -0.8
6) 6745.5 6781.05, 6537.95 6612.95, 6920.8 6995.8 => -1.4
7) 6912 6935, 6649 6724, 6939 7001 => 2.3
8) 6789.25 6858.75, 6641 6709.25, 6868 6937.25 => -3.7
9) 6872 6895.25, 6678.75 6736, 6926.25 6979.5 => -0.5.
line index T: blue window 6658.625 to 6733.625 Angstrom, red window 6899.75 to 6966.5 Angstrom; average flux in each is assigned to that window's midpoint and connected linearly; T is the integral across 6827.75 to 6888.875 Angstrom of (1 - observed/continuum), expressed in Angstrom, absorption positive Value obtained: -3.9 Angstrom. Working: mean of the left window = 21.4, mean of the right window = 20.2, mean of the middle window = 21.9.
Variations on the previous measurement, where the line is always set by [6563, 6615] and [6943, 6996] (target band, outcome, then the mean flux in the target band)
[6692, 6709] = 0.51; 20.5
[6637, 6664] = 0.78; 20.6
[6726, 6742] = -0.60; 21.9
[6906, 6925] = 2.66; 18.2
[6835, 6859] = -1.13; 22.1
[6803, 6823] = -0.29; 21.5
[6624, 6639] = -0.38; 21.7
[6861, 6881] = -0.54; 21.7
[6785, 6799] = 0.11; 21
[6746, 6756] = -0.32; 21.8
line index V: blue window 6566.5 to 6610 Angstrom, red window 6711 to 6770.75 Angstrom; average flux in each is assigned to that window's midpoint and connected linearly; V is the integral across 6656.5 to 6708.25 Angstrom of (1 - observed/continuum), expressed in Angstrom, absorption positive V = 1.6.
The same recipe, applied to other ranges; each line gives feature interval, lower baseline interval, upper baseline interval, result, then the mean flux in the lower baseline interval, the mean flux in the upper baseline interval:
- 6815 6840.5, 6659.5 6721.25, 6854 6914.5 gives -0.6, 21.3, 21.3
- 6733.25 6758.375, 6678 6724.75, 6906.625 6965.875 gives -1.3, 21.3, 20.1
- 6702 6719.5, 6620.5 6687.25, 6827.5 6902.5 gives -0.2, 21.2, 22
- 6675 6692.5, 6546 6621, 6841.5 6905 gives 0.2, 21.3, 21.9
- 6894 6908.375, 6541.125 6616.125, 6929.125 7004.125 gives -0.3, 21.3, 21.1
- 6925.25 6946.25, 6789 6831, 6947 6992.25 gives 0.8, 21.5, 21.3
